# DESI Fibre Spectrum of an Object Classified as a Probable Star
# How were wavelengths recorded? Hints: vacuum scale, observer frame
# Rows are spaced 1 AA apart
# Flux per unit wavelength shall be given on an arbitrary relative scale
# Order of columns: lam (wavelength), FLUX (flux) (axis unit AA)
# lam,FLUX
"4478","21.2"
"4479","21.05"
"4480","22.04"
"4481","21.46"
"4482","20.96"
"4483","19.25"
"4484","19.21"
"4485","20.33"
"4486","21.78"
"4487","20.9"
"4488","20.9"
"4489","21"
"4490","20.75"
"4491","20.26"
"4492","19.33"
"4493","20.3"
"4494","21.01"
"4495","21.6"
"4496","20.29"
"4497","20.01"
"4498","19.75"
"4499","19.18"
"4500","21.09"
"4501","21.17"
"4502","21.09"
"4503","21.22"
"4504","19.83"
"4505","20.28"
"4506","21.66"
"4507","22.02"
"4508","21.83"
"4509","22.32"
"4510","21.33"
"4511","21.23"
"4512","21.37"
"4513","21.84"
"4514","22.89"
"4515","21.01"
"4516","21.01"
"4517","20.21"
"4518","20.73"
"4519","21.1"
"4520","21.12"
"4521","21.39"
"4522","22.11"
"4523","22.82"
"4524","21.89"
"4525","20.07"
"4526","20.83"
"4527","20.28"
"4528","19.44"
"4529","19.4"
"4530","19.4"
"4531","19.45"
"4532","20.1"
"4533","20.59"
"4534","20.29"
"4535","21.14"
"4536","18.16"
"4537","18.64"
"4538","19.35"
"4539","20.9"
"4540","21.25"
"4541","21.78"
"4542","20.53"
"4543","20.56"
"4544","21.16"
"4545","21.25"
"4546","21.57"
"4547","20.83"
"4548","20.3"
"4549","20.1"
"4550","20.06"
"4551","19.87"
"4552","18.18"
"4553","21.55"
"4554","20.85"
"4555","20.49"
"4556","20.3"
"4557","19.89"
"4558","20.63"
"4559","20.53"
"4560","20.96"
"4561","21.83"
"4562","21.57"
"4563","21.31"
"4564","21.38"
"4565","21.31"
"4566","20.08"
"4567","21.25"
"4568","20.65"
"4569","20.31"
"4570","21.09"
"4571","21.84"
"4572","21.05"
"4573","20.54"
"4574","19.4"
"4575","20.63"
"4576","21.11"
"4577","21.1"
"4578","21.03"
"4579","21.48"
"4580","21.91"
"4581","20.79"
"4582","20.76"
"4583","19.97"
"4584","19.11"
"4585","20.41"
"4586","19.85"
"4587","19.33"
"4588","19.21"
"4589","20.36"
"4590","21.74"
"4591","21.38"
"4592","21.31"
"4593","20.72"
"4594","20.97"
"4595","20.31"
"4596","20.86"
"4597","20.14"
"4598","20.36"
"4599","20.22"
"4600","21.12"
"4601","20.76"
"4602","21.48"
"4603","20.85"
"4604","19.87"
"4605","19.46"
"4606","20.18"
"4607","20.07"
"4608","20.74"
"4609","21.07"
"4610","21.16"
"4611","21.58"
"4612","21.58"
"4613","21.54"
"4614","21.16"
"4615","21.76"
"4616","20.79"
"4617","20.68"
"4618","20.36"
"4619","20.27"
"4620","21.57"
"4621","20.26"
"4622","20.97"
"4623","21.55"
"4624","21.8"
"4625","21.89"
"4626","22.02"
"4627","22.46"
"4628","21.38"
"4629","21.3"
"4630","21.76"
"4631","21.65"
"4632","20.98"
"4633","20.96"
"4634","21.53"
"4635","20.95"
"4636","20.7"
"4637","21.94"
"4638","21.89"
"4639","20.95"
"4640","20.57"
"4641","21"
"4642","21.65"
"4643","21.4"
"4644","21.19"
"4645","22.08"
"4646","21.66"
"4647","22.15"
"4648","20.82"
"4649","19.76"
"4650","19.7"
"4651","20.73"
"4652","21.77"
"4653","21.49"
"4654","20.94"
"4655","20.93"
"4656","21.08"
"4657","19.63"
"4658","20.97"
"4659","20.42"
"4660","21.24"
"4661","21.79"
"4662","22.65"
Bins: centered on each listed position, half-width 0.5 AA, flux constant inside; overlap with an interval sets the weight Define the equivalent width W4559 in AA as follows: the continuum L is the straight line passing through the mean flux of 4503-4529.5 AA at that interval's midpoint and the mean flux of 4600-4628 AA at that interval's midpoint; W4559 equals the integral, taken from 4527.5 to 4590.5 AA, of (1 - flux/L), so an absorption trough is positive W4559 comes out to 1.79 AA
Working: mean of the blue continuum 21.2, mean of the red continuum 21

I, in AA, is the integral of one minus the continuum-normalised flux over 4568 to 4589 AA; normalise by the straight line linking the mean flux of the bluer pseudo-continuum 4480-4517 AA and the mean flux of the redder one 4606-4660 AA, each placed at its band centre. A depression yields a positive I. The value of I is 0.49 AA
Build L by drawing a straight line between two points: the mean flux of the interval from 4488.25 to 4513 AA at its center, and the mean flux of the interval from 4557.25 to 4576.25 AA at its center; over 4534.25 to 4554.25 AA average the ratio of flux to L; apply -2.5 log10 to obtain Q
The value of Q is 0.03 mag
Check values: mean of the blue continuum 20.9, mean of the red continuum 20.9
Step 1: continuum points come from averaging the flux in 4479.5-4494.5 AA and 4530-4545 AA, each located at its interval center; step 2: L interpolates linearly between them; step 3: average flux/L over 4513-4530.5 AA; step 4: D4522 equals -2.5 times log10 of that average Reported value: -0.03 mag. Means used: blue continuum 20.6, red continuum 20.3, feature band 20.9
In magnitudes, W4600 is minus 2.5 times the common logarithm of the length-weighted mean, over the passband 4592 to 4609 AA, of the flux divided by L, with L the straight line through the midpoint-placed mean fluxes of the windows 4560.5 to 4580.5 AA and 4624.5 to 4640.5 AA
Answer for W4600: 0.04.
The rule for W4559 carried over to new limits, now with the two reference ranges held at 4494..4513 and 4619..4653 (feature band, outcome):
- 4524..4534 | 0.46 AA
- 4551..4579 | 0.47 AA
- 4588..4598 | 0.20 AA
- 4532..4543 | 0.41 AA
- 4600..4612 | 0.29 AA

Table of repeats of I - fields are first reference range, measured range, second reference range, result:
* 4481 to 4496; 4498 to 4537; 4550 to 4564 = -0.4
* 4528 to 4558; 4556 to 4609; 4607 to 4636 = 0.2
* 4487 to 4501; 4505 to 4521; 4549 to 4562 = -0.7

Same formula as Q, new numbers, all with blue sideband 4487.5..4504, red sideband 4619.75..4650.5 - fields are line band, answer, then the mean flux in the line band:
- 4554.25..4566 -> 0.000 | 20.9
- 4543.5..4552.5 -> 0.024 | 20.4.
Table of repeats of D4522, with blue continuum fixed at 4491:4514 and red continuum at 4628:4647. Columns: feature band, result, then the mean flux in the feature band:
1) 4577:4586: 0.027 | 20.7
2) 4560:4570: 0.003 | 21.1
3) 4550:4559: 0.046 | 20.2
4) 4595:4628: 0.017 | 21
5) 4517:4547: 0.022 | 20.6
